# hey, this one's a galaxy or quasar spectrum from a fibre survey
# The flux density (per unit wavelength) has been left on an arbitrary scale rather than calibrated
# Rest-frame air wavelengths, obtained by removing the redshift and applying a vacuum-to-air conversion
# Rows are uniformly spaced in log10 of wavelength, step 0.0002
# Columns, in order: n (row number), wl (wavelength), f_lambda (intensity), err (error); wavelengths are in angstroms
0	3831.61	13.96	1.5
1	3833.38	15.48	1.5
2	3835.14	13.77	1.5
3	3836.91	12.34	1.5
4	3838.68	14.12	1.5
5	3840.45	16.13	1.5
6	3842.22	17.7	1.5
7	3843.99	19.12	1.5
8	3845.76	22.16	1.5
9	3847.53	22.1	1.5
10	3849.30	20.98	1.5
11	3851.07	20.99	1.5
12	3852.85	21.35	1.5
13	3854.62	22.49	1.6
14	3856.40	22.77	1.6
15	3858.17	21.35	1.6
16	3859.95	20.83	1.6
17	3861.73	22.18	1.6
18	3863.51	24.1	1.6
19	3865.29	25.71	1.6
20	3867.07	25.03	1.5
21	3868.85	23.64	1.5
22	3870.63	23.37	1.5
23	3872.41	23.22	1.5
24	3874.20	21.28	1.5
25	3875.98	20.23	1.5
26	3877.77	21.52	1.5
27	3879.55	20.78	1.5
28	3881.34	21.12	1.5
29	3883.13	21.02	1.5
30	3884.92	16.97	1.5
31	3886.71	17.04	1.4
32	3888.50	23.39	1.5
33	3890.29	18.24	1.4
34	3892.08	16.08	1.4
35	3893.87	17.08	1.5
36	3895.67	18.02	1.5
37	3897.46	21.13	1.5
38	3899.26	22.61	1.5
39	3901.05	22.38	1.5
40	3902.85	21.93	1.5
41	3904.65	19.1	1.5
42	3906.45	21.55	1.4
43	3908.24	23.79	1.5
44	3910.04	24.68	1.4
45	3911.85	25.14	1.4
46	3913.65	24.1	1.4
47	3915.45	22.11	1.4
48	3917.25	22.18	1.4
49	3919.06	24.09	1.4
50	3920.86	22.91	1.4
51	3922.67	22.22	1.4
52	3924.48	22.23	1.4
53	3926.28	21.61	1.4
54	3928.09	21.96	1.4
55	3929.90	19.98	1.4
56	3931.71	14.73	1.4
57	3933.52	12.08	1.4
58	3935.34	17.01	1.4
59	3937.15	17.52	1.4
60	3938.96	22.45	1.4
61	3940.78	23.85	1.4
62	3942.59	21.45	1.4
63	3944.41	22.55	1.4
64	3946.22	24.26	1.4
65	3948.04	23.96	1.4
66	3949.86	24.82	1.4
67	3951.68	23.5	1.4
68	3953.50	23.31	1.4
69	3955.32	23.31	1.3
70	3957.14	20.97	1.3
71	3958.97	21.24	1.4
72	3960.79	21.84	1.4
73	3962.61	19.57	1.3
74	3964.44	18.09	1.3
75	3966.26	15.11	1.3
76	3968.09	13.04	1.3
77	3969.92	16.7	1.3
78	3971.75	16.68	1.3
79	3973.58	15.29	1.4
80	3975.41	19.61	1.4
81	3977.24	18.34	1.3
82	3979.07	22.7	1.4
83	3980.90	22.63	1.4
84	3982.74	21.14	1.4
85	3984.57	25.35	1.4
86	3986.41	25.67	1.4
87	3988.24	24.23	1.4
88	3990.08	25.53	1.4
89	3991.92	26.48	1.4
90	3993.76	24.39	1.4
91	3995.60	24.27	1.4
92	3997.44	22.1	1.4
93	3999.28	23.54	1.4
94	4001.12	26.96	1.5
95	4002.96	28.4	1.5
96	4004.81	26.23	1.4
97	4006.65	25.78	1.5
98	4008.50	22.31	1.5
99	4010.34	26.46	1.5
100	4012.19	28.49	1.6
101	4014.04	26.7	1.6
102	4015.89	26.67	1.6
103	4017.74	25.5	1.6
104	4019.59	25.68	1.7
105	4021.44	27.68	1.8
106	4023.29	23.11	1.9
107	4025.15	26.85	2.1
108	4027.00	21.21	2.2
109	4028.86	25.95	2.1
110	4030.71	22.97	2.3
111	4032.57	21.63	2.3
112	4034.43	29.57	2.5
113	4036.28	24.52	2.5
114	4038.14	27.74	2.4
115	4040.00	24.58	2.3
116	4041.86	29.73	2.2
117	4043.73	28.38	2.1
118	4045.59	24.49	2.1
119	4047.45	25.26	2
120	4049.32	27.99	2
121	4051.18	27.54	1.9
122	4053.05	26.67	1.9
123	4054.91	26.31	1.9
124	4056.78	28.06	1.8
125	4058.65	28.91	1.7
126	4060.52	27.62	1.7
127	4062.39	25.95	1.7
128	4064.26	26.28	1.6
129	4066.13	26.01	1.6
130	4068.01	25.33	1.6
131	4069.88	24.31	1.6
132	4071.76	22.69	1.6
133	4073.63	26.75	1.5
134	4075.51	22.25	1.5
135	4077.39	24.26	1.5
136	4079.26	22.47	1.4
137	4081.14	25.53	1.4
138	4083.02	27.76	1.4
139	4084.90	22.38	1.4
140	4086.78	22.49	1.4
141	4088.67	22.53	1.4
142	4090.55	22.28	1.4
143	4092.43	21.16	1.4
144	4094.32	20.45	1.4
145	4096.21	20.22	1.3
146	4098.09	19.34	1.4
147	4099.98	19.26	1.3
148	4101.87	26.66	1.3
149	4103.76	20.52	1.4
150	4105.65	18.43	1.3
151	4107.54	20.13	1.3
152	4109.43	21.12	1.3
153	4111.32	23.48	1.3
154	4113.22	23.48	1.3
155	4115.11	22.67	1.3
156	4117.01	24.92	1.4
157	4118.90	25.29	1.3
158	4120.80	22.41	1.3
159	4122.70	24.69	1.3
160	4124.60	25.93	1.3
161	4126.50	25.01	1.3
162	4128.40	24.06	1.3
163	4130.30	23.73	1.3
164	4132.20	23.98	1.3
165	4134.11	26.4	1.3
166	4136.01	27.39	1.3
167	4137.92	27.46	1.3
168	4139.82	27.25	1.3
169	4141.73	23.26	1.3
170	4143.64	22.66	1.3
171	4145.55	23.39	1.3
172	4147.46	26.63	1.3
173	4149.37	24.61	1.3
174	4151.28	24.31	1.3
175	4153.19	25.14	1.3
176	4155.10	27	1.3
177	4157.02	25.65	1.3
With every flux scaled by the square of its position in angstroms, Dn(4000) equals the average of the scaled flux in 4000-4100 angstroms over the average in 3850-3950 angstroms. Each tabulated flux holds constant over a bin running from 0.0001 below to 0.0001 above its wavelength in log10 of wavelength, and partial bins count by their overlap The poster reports 1.3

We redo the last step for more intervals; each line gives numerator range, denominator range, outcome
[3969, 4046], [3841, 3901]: 1.24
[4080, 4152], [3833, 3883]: 1.30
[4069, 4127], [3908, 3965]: 1.15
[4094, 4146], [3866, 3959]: 1.21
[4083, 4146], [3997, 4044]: 0.95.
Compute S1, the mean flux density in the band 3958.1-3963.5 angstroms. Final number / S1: 20.9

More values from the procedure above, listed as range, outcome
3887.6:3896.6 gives 18.6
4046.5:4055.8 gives 26.8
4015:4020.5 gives 25.9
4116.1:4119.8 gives 25.1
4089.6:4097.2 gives 21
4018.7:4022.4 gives 26.7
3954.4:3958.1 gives 22.1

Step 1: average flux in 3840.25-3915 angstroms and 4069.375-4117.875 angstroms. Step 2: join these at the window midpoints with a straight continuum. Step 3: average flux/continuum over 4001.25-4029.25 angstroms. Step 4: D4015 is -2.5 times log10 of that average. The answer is -0.168 mag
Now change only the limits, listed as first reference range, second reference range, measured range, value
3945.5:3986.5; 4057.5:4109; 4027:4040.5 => -0.13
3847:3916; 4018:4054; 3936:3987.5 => 0.14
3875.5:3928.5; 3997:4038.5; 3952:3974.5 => 0.24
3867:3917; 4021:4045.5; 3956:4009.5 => 0.10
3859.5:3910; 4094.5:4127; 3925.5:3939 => 0.19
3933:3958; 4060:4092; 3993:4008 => -0.10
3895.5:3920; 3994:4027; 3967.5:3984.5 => 0.28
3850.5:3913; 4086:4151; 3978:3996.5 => -0.09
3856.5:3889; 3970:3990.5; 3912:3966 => 0.01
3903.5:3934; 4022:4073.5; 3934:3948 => 0.06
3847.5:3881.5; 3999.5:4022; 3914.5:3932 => 0.11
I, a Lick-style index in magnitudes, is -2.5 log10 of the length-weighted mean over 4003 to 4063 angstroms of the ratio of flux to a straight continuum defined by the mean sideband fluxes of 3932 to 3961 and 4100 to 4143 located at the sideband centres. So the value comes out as -0.159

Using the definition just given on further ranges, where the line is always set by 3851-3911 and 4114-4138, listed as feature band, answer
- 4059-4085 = -0.05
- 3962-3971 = 0.35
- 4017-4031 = -0.07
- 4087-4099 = 0.16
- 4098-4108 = 0.17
